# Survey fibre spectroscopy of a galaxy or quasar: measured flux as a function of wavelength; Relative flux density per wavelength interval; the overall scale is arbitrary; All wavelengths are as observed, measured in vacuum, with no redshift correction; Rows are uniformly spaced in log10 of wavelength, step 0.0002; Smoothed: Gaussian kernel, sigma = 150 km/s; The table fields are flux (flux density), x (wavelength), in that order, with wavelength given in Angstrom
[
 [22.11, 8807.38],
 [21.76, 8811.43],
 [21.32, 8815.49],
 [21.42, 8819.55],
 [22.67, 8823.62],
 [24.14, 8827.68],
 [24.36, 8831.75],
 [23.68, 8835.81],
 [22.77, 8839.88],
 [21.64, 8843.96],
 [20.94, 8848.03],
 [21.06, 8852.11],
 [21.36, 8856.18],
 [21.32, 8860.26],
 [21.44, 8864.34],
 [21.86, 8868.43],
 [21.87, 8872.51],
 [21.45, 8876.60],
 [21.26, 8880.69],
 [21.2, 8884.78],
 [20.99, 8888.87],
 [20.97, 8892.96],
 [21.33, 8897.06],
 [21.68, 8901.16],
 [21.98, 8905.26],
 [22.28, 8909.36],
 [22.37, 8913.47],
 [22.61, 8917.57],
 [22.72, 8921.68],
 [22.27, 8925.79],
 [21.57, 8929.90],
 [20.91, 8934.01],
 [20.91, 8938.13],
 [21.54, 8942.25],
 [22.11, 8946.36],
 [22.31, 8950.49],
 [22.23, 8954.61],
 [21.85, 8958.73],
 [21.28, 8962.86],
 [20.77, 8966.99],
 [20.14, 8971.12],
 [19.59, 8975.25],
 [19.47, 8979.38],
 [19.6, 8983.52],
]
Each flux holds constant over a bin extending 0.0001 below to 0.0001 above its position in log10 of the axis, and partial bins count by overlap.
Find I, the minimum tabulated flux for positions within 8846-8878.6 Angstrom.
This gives 20.94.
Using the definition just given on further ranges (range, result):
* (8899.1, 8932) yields 21.57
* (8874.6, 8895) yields 20.97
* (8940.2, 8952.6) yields 21.54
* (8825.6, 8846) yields 21.64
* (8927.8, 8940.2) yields 20.91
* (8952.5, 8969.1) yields 20.77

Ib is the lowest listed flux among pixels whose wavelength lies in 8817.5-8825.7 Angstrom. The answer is 21.42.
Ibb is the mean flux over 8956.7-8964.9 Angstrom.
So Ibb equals 21.6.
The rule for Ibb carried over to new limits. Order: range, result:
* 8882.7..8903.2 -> 21.2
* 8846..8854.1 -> 21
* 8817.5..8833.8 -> 23.1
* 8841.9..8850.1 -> 21.3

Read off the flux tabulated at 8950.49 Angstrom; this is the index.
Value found 22.31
